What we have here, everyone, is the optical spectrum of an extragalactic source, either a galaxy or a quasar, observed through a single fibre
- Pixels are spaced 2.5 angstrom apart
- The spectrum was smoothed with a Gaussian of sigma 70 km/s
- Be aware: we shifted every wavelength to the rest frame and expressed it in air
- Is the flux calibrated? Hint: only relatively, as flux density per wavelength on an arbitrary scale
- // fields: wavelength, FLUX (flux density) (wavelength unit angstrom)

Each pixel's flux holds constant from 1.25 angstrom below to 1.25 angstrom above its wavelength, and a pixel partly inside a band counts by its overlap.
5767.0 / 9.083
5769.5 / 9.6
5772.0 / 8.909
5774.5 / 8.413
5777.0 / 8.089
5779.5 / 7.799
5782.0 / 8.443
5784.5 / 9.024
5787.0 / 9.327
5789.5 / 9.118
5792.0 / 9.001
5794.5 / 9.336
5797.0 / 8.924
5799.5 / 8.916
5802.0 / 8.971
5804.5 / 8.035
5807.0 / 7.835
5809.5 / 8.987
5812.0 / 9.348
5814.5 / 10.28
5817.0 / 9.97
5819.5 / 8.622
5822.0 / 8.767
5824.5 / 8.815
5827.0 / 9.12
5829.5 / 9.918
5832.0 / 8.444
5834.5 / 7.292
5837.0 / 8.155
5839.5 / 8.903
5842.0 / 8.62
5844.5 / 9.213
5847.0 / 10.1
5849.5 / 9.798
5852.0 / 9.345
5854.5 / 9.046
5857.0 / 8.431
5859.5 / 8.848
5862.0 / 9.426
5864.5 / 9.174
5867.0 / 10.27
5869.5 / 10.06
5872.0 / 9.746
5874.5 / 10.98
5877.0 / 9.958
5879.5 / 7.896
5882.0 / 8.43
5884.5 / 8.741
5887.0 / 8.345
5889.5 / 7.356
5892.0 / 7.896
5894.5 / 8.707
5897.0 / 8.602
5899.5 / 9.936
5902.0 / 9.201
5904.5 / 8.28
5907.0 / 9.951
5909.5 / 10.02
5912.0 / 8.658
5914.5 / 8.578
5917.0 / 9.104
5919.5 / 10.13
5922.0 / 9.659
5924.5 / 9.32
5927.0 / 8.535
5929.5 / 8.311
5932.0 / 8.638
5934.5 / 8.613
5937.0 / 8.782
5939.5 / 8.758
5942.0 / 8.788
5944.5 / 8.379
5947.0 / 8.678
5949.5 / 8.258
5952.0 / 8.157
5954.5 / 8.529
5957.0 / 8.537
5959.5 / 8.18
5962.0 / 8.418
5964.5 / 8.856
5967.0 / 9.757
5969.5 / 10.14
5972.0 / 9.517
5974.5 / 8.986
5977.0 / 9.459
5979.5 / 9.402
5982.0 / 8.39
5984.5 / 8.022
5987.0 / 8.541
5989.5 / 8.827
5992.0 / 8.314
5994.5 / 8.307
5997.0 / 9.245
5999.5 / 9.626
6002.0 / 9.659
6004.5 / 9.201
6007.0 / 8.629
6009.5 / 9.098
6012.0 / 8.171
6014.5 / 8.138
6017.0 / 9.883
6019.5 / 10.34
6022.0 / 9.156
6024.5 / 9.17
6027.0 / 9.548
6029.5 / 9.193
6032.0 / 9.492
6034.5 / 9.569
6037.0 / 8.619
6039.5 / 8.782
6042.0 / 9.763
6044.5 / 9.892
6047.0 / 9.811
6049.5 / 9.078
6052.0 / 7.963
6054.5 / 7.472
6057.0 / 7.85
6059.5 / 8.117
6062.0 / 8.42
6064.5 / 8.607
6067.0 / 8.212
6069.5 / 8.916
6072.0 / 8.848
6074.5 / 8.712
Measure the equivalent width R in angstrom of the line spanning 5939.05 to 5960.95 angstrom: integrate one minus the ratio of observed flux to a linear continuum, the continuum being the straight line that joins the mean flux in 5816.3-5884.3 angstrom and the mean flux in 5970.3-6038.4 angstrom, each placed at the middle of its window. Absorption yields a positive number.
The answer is 1.5 angstrom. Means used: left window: 9.15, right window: 9.06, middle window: 8.46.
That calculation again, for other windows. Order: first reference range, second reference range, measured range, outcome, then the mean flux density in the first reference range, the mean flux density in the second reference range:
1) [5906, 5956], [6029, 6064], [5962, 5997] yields -0.3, 8.89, 8.85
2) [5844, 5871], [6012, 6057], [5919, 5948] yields 1.4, 9.44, 9.1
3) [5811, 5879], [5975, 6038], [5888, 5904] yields 1.0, 9.27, 9.04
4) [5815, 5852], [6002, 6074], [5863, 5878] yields -1.7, 9.02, 8.94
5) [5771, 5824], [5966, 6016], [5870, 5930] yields -0.8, 8.86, 8.97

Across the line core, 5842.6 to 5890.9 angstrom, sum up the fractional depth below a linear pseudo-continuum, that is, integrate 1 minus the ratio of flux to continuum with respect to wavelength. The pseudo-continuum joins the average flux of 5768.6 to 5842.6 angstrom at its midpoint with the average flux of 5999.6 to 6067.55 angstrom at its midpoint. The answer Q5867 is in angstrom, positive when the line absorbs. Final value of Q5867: -1.8 angstrom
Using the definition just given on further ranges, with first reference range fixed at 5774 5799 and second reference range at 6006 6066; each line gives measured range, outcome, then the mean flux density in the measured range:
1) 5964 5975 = -0.77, 9.52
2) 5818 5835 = 0.00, 8.79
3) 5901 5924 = -1.13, 9.29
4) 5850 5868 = -0.84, 9.23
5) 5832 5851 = -0.09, 8.85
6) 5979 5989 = 0.41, 8.55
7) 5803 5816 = -0.21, 8.92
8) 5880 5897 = 1.12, 8.26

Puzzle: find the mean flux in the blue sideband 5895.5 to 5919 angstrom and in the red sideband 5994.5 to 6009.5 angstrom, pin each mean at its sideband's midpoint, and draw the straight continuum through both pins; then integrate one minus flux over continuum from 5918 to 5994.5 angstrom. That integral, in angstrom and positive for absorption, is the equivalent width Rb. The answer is 2.95 angstrom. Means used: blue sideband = 9.17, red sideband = 9.18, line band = 8.82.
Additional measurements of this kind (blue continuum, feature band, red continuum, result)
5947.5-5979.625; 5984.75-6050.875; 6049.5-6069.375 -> -4.9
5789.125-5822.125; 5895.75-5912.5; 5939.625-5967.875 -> -1.0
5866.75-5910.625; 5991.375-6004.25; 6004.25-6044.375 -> 0.1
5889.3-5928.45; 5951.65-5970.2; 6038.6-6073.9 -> 0.2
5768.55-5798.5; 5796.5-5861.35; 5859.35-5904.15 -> -0.1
